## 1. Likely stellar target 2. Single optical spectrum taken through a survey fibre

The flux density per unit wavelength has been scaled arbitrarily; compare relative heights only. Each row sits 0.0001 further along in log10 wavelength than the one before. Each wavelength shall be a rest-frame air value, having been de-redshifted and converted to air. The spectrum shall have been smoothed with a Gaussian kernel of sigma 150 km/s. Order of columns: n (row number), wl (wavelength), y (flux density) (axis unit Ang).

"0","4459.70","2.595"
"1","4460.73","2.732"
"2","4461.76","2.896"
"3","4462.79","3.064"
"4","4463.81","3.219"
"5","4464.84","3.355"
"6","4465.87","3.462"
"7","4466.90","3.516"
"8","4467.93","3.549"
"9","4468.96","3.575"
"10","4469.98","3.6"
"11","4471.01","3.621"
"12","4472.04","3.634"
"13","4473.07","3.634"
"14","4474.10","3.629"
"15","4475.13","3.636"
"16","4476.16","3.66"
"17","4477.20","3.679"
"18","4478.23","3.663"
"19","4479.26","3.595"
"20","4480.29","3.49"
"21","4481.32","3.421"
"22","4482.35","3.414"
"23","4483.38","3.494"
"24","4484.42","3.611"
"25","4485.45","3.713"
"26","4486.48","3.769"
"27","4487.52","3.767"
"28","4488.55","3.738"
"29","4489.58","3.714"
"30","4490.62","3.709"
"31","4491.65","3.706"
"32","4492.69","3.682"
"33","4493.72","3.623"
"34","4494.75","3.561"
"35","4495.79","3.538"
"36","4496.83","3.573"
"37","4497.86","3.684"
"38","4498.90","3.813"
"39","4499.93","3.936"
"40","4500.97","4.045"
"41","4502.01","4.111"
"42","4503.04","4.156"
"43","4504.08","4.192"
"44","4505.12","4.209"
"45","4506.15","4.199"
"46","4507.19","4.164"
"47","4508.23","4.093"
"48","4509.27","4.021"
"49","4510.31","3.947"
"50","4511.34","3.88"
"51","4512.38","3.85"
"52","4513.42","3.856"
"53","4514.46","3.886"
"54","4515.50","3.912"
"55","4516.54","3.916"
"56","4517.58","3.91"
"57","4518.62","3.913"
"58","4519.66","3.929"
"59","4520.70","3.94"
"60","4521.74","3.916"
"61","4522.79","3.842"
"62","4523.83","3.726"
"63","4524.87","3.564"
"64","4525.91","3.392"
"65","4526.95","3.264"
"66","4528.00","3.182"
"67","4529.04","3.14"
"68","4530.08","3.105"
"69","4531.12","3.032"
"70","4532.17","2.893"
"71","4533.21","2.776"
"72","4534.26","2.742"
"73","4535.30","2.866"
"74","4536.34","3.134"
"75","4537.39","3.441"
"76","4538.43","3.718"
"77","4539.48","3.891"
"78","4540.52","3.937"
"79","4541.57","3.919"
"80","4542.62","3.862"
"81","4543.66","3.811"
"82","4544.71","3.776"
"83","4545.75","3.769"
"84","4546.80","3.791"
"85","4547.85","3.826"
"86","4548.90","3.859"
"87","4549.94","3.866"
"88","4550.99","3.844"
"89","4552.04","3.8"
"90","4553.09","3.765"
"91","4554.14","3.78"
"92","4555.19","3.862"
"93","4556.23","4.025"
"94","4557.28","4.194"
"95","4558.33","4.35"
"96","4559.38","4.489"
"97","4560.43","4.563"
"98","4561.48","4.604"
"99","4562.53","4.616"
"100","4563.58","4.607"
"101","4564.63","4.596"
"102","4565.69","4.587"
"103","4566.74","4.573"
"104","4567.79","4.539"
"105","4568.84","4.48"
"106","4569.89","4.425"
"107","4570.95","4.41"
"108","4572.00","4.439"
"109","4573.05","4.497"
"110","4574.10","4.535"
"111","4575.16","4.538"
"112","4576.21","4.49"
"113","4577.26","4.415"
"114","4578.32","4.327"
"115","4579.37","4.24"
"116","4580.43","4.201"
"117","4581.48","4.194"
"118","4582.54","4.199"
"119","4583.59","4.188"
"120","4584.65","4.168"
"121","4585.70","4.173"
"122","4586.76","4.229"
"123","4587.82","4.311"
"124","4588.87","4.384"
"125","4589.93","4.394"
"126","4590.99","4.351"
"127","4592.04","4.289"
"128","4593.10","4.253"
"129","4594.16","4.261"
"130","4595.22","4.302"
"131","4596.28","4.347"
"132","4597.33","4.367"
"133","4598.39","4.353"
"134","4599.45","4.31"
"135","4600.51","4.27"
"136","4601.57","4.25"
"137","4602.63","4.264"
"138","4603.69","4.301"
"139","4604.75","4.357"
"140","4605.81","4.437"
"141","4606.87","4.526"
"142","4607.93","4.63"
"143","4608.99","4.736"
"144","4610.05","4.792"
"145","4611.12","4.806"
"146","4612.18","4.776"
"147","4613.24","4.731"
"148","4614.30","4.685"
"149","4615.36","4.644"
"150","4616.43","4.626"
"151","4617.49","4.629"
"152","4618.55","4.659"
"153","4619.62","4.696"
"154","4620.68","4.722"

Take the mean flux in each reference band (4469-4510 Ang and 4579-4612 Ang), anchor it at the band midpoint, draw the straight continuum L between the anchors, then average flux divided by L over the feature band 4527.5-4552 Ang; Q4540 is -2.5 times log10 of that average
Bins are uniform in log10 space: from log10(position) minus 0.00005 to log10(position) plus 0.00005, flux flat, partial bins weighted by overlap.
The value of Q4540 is 0.16 mag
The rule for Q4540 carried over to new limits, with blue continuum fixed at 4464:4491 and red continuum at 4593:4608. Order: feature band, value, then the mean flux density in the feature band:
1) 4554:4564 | -0.06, 4.33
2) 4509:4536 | 0.09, 3.55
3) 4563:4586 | -0.06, 4.4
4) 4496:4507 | -0.07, 3.98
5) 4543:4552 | 0.06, 3.82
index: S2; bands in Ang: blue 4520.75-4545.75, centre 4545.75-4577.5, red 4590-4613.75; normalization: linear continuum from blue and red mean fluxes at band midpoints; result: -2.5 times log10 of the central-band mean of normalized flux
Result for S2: -0.109 mag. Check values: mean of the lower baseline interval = 3.45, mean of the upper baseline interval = 4.44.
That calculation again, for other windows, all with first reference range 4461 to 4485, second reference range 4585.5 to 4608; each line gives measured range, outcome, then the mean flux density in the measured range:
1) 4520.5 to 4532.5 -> 0.132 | 3.41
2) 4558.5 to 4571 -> -0.107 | 4.54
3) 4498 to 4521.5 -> -0.071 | 3.99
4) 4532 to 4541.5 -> 0.184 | 3.31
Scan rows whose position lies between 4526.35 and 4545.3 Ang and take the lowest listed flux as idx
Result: 2.742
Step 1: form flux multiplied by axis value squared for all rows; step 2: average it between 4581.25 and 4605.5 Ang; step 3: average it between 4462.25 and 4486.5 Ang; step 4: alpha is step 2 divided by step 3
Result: 1.28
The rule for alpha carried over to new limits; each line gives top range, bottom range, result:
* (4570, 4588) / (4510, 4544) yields 1.24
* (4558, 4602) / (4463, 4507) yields 1.24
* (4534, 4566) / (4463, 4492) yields 1.13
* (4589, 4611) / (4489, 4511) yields 1.18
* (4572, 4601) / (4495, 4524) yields 1.14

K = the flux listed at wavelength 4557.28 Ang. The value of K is 4.194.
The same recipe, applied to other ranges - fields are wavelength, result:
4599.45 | 4.31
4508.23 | 4.093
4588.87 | 4.384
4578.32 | 4.327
